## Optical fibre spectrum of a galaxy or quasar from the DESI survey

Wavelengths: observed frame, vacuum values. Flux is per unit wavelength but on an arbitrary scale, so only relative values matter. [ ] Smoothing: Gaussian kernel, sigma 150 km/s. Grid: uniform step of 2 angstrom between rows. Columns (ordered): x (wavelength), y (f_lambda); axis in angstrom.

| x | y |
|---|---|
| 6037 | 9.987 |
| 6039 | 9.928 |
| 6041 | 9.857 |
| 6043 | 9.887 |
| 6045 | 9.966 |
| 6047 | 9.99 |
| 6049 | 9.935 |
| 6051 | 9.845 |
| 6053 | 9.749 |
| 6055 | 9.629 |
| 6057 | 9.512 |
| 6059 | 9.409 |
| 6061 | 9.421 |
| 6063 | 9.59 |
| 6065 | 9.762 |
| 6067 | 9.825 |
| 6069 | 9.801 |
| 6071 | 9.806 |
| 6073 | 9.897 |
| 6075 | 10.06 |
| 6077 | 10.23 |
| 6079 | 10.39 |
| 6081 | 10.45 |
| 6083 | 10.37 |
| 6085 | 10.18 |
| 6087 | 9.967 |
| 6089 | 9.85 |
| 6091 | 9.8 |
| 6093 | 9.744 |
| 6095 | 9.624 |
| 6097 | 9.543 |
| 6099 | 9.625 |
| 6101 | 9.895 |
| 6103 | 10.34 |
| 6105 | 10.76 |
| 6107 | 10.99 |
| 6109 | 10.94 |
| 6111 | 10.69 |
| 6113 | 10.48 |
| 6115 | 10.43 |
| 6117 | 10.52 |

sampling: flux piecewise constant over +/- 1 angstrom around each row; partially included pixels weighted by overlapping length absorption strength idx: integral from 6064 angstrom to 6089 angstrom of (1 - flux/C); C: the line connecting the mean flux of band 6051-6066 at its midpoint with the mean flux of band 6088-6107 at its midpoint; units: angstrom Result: -0.7 angstrom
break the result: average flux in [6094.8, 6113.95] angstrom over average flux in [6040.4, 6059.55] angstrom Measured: 1.05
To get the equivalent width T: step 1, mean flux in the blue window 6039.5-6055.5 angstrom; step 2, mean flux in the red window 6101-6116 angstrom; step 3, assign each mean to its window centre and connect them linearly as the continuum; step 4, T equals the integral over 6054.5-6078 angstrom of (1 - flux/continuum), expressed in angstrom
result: 0.8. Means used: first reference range 9.87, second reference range 10.6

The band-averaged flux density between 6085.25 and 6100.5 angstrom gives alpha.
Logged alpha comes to 9.76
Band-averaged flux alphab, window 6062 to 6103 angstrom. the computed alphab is 9.93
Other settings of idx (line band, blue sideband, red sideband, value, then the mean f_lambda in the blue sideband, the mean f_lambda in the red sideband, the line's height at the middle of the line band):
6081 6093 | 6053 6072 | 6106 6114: 0.2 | 9.65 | 10.8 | 10.2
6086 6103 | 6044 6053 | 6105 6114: 1.2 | 9.91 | 10.8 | 10.6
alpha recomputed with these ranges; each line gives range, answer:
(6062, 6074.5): 9.79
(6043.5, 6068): 9.72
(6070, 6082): 10.1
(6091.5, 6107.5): 10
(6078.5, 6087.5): 10.3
